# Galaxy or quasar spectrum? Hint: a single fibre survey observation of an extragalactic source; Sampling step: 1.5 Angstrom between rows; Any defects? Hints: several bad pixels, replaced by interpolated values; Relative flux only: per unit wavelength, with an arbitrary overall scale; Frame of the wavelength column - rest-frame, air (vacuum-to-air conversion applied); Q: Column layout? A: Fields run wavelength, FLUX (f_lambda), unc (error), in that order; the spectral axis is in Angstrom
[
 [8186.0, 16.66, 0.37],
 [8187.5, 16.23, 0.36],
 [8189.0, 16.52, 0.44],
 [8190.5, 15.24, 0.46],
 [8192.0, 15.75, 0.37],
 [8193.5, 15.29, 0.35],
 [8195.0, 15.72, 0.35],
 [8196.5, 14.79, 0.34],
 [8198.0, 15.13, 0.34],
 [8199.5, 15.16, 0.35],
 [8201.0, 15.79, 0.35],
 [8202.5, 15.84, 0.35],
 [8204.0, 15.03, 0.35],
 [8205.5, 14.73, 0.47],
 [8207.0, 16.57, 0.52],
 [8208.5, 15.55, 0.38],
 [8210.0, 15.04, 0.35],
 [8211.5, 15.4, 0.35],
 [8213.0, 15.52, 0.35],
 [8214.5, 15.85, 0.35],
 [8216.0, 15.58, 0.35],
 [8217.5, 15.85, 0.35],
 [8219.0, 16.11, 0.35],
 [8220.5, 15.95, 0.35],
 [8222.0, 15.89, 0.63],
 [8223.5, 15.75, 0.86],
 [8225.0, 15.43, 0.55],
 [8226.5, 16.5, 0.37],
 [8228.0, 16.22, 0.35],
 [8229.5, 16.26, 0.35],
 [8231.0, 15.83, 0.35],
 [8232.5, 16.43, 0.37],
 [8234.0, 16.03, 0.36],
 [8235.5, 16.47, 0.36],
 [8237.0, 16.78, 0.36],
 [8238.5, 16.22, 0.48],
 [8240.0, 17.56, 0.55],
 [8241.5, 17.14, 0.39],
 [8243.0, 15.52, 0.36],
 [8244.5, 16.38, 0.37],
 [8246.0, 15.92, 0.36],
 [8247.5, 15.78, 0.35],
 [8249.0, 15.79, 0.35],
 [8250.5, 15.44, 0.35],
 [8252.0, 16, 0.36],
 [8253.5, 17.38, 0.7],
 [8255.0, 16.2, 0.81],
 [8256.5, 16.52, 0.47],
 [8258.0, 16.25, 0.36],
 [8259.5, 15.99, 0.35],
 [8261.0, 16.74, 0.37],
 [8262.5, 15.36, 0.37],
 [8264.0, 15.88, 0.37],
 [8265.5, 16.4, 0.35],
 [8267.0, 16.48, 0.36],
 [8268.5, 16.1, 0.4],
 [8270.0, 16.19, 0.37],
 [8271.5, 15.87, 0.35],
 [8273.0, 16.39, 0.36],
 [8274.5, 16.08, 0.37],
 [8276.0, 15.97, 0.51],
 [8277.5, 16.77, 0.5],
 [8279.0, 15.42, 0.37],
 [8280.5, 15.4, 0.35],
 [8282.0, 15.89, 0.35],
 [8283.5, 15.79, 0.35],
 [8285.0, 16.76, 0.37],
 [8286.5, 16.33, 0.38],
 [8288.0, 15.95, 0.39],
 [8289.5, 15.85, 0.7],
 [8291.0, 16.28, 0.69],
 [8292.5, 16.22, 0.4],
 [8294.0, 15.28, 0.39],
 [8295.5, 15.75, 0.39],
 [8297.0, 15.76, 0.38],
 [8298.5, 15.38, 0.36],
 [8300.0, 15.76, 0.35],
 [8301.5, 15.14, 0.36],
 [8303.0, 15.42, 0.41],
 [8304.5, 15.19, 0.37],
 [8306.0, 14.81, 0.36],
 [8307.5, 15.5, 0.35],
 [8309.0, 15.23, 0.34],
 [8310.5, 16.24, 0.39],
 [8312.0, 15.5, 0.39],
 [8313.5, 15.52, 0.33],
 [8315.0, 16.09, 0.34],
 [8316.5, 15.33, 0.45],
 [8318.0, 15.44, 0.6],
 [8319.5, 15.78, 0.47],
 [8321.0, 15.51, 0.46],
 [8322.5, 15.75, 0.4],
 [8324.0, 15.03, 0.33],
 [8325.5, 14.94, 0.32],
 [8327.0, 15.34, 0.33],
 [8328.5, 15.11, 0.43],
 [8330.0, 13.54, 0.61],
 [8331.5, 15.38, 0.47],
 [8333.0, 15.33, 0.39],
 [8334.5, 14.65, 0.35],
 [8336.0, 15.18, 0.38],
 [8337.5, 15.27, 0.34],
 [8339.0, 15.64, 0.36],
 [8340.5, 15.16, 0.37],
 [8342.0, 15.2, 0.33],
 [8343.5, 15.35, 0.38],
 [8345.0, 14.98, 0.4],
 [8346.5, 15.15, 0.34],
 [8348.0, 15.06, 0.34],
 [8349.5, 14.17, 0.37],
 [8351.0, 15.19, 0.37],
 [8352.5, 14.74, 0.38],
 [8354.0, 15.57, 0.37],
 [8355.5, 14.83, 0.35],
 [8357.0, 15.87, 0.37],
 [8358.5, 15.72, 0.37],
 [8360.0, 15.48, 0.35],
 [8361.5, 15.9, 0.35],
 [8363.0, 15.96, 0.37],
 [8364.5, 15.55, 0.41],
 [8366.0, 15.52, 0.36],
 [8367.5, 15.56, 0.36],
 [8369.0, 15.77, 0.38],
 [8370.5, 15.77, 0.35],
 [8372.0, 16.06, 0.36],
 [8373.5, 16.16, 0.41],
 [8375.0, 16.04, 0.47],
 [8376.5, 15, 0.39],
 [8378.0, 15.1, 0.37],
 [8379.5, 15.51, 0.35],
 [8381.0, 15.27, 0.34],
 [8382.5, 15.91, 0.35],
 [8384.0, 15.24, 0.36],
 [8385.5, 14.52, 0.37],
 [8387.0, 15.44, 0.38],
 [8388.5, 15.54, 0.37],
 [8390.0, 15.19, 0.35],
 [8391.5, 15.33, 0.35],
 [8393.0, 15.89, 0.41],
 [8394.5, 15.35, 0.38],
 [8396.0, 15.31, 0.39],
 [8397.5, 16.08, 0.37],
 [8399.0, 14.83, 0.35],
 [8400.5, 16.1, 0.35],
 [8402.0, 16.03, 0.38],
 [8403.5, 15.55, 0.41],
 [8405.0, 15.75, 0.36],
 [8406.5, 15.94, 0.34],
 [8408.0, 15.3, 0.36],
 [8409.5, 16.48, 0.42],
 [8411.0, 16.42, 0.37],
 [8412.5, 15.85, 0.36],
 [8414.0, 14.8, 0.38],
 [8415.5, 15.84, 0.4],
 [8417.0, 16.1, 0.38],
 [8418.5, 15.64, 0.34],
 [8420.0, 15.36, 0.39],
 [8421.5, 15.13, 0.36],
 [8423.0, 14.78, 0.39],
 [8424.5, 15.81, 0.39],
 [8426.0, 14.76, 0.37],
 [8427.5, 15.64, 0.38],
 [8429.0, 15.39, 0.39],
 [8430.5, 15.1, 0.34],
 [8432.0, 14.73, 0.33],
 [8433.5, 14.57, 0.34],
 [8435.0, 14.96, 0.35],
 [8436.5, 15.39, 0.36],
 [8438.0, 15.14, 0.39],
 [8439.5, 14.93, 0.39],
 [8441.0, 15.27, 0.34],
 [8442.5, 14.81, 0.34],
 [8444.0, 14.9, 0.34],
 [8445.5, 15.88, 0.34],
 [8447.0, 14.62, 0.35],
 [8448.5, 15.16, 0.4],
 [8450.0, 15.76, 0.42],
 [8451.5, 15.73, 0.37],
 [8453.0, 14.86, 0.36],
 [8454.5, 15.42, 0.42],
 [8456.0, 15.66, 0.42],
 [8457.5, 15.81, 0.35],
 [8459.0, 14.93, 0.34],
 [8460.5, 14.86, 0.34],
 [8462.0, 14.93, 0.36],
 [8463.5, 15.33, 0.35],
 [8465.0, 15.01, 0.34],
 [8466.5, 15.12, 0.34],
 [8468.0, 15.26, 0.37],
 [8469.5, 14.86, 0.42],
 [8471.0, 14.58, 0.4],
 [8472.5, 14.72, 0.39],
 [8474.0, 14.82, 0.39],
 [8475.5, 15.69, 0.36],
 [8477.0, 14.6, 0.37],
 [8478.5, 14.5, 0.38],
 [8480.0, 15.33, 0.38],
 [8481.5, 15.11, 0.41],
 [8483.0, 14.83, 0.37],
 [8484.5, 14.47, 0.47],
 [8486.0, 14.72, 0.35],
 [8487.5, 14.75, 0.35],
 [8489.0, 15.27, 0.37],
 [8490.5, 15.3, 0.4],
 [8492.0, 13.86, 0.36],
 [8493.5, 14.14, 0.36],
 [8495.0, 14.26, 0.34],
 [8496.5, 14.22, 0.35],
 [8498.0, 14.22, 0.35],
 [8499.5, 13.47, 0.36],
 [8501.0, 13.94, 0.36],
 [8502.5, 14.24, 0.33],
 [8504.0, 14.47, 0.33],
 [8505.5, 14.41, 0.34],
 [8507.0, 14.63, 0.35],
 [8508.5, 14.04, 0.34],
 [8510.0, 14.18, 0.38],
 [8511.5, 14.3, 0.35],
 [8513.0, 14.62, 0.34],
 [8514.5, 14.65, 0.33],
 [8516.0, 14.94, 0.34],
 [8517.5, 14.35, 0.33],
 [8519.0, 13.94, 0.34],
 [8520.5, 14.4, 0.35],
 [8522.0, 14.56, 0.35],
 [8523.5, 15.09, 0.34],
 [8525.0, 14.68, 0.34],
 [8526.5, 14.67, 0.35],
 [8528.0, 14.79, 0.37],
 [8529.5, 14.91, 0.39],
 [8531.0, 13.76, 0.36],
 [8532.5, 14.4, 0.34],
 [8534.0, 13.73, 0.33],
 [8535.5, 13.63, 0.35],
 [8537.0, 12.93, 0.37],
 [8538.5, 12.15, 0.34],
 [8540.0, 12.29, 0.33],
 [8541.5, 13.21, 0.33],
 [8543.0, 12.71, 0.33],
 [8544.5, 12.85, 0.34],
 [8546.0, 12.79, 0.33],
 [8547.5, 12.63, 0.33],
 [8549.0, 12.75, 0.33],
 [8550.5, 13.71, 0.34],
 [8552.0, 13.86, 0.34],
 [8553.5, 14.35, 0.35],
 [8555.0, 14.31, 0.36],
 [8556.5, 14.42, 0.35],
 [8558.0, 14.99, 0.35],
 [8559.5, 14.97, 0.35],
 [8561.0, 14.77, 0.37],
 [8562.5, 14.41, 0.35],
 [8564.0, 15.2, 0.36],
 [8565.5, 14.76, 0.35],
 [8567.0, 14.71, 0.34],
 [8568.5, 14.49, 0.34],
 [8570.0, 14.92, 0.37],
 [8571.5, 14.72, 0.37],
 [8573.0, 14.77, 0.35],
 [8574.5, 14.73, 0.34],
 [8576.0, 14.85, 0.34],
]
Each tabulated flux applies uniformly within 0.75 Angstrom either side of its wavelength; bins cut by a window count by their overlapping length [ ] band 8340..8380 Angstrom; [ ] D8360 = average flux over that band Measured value 15.4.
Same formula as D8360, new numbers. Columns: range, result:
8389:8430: 15.6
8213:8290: 16.1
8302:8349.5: 15.3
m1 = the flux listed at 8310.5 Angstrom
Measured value 16.24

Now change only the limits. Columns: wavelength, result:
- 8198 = 15.13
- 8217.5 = 15.85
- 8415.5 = 15.84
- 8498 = 14.22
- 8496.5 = 14.22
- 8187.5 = 16.23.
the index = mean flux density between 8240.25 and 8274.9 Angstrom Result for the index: 16.2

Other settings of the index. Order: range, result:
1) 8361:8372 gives 15.7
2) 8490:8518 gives 14.3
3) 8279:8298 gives 15.9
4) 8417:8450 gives 15.2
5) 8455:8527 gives 14.7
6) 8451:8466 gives 15.2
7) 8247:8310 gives 15.9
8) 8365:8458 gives 15.4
